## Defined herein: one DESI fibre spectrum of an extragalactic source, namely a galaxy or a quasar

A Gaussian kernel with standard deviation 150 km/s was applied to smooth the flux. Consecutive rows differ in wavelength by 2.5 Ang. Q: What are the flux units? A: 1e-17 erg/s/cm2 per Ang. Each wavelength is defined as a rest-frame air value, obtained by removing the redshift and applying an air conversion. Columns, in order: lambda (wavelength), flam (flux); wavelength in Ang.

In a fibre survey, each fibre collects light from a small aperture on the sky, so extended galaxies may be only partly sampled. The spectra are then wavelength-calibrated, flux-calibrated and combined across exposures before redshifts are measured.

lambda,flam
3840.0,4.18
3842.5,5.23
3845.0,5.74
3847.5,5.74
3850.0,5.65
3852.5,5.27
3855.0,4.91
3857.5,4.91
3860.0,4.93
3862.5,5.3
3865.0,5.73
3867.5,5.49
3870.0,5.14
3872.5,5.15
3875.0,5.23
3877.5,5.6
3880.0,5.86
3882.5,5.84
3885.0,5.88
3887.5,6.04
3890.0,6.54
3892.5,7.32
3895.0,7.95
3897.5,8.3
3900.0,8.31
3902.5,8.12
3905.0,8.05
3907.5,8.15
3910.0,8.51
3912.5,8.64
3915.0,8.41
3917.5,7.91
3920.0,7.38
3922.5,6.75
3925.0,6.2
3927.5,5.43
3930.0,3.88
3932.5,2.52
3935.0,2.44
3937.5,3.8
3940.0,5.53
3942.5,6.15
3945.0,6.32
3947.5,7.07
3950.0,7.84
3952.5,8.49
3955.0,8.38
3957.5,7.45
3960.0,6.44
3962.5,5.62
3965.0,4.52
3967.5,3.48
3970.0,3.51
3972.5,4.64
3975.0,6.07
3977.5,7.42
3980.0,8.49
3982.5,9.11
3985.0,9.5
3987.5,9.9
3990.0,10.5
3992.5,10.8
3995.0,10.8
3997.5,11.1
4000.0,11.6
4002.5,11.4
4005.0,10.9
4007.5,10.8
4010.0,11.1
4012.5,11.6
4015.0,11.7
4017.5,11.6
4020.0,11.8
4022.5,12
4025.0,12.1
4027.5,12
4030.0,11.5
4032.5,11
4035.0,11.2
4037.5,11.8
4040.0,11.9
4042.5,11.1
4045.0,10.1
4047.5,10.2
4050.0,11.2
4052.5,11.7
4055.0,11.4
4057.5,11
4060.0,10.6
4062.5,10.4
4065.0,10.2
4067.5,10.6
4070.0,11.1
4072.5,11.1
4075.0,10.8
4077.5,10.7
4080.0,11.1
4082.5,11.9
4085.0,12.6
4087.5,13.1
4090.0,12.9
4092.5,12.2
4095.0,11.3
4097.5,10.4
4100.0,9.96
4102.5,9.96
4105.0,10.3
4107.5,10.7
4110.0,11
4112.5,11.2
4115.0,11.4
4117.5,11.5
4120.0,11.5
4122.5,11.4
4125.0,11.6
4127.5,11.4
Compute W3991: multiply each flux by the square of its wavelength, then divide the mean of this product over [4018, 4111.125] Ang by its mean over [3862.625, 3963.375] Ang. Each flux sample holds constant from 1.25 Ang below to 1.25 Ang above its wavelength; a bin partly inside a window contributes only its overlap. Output 1.87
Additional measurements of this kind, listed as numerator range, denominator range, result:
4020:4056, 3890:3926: 1.55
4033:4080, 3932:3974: 2.06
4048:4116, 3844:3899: 2.11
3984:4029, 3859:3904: 1.90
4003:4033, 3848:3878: 2.36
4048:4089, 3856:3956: 1.91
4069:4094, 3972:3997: 1.38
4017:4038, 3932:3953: 2.18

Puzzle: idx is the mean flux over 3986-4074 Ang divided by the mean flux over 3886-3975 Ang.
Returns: 1.7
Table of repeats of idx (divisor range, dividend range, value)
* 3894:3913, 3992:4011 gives 1.34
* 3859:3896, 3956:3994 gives 1.23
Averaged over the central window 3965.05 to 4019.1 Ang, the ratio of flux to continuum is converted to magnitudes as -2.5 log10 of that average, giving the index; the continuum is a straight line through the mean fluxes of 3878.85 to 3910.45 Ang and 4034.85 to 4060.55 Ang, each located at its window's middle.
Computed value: 0.065 mag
